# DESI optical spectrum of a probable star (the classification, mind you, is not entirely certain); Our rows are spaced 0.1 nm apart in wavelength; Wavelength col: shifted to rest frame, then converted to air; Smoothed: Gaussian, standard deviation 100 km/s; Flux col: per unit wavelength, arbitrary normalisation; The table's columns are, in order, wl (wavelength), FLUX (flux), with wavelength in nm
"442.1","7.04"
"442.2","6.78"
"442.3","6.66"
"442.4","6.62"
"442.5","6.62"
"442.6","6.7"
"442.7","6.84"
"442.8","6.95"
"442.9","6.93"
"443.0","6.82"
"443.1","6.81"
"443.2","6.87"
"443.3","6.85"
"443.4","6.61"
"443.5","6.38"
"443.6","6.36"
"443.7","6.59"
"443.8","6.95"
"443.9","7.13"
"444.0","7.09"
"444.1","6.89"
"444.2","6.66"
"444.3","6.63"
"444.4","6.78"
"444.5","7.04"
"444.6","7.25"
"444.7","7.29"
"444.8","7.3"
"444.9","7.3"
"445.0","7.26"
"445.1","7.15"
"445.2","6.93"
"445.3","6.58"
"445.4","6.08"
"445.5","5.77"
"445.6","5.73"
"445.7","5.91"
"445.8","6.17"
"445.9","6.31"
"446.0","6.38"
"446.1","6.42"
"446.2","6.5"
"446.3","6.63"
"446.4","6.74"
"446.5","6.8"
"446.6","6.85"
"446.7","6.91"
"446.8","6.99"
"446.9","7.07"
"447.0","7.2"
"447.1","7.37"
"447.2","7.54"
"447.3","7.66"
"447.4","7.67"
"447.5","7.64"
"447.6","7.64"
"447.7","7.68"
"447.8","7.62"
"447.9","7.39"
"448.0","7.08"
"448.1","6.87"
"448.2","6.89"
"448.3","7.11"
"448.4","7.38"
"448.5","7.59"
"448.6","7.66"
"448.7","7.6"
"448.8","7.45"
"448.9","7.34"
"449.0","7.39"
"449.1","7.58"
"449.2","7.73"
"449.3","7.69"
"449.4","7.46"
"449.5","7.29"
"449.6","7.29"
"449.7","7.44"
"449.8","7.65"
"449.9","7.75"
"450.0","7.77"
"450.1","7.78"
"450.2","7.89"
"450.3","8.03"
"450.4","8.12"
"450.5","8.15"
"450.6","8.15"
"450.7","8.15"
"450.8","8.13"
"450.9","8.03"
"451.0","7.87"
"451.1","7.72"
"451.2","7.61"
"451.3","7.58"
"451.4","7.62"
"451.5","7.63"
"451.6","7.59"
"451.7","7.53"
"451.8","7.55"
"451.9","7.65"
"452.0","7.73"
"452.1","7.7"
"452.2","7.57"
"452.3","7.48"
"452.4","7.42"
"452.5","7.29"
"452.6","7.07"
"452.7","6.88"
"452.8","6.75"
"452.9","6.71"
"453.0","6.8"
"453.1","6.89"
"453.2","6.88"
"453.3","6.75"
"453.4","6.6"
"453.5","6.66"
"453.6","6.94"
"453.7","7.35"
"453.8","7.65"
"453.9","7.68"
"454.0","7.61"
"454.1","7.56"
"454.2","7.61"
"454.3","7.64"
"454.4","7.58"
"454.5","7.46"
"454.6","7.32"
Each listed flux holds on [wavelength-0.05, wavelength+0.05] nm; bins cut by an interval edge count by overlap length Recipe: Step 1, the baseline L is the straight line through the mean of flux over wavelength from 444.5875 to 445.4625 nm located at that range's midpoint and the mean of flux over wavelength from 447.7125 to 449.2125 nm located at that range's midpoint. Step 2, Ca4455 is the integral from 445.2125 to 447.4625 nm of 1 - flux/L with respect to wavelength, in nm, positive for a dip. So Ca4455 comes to 0.14 nm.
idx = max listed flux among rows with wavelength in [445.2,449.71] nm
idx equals 7.73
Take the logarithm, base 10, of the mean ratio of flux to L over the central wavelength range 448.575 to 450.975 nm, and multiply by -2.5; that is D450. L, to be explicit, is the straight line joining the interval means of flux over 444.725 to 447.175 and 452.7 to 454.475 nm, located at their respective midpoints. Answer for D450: -0.12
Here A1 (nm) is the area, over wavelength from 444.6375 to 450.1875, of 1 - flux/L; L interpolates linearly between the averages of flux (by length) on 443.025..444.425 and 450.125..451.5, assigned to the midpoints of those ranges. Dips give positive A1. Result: 0.17 nm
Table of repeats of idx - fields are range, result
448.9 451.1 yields 8.15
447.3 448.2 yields 7.68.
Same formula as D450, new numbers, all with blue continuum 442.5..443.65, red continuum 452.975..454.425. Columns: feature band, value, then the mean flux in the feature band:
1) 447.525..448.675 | -0.062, 7.37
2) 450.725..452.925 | -0.058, 7.52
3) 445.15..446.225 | 0.100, 6.25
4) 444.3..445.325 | -0.042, 7.08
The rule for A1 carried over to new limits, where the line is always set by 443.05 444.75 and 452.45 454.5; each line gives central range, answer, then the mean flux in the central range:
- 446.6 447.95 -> -0.087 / 7.39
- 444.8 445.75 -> 0.043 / 6.56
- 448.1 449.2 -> -0.063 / 7.39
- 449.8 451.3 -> -0.183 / 7.92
